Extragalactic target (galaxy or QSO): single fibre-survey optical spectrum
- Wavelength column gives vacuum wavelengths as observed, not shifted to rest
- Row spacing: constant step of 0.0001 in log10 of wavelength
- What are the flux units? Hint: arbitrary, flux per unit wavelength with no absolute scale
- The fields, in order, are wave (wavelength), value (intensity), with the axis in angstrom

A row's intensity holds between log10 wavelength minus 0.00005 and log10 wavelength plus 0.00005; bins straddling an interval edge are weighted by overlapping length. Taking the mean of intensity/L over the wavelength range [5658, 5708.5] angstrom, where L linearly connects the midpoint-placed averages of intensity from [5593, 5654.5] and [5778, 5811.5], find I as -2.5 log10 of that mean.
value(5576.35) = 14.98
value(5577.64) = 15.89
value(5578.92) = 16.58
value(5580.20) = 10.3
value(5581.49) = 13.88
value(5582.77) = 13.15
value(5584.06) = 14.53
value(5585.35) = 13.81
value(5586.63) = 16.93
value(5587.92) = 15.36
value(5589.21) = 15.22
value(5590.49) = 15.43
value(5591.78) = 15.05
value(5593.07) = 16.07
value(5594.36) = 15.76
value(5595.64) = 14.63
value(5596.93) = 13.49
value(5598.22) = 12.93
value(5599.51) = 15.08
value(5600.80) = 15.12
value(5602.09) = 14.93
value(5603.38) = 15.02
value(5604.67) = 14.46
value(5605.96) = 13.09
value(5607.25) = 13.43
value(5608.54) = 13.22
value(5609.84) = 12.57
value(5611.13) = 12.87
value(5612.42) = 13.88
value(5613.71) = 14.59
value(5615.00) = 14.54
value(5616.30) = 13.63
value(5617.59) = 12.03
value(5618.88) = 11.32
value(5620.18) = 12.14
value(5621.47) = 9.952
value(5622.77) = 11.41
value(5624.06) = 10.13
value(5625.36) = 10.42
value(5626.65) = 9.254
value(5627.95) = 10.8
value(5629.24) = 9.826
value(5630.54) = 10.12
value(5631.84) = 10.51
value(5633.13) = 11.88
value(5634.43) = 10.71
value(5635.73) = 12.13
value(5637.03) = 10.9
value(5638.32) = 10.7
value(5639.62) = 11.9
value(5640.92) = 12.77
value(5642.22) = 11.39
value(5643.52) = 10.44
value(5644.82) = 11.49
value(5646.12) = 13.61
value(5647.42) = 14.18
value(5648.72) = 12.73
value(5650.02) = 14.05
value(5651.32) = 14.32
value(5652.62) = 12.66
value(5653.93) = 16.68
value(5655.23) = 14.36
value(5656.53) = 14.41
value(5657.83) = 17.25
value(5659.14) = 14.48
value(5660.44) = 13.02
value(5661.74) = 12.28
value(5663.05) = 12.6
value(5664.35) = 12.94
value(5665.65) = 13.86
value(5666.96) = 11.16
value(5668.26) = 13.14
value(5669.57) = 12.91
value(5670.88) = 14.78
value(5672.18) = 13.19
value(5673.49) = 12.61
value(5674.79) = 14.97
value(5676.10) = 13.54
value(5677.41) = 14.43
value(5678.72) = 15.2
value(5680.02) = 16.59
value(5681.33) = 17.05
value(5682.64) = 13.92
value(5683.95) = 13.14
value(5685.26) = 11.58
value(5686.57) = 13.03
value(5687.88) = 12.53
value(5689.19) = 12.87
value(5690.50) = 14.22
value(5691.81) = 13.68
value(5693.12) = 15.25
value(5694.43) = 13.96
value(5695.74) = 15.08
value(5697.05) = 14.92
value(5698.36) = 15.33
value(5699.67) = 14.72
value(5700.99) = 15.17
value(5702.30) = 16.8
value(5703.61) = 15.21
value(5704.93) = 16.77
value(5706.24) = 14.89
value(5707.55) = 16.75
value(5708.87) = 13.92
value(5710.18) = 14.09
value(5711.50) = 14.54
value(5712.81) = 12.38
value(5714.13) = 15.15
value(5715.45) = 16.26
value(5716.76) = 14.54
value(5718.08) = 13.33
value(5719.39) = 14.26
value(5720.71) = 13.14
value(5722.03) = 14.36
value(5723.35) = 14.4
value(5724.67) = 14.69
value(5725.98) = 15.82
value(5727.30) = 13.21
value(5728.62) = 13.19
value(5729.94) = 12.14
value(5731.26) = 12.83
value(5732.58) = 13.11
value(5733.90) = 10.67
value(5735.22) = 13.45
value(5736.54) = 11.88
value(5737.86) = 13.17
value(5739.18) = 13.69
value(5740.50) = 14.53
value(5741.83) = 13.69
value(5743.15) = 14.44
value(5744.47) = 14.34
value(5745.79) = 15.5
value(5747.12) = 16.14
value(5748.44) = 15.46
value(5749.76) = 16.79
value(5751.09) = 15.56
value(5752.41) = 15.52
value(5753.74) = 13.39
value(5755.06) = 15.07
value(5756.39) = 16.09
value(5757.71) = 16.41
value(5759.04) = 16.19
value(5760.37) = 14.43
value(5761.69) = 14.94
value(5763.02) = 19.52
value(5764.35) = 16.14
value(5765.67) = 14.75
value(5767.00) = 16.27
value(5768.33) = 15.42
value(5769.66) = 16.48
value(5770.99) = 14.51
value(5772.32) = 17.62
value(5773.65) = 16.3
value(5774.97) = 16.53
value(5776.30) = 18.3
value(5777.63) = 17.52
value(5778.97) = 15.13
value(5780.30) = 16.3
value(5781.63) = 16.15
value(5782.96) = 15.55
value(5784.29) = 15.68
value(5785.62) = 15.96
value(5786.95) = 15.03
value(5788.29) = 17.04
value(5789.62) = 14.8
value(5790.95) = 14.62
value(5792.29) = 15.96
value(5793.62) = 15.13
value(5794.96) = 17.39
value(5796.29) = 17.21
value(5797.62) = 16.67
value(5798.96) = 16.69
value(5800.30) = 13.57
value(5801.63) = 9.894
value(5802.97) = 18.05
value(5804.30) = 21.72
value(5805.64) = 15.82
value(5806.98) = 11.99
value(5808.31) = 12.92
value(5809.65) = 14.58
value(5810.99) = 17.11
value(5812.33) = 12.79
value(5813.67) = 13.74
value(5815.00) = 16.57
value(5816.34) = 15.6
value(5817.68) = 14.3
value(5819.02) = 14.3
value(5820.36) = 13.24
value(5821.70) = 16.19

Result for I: -0.04 mag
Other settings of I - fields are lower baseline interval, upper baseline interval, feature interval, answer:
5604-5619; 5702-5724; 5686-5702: 0.013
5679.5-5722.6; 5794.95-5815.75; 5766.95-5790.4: -0.069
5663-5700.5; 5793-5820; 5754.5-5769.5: -0.081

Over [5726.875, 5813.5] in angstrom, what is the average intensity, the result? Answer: 15.2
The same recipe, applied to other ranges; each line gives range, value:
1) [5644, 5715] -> 14.2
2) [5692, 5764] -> 14.7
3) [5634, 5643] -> 11.5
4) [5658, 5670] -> 13.1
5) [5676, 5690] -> 14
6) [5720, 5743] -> 13.4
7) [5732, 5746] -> 13.4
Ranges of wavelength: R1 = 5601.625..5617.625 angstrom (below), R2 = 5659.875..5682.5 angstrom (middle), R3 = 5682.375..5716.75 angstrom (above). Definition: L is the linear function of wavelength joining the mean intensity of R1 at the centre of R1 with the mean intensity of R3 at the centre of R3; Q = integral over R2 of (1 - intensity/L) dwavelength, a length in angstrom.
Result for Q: 0.7 angstrom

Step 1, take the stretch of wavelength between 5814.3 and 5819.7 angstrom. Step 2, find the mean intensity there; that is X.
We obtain 15.2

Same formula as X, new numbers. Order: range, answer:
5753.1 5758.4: 15.3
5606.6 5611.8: 13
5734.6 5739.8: 13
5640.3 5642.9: 12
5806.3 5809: 12.5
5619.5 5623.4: 11.1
